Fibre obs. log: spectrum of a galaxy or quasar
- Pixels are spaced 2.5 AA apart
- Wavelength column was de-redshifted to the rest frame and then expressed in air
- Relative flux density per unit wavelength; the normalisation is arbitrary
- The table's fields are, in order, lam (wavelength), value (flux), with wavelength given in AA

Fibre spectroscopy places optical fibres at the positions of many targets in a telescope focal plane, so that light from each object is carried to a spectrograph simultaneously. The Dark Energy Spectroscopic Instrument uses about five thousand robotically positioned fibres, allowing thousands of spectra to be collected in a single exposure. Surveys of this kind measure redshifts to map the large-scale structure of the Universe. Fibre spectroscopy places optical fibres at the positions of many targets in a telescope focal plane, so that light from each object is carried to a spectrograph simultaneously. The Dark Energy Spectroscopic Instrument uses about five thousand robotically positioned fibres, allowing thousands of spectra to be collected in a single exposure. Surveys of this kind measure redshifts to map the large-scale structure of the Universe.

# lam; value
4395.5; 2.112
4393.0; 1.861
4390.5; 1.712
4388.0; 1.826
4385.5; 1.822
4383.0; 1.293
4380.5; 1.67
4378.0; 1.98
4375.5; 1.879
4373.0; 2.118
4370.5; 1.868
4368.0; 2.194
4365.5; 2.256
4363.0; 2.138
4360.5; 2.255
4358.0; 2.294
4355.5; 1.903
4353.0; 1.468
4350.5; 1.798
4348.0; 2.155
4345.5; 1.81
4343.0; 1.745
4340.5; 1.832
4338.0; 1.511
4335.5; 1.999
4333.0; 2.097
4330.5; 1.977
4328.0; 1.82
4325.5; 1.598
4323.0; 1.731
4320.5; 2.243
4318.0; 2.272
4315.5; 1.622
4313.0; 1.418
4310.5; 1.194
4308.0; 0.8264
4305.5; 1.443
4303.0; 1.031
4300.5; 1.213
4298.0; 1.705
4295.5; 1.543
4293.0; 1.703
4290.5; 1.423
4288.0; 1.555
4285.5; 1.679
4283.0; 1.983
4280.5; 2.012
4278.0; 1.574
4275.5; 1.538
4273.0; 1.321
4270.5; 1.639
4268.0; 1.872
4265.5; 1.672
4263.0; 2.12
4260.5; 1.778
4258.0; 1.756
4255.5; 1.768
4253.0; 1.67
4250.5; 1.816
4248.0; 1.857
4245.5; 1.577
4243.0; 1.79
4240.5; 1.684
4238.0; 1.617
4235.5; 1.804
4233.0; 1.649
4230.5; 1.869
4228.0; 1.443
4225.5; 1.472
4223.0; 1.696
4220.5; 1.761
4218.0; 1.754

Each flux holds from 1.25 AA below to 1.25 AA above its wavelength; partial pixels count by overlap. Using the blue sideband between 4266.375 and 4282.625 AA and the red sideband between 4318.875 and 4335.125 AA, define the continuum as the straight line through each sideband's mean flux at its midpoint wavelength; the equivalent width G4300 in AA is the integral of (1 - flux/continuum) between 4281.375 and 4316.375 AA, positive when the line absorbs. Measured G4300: 6.43 AA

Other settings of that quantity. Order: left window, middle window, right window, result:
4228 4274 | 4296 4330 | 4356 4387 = 5.5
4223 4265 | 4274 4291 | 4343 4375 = 1.3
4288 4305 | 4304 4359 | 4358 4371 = 2.0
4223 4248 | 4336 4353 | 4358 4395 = 0.8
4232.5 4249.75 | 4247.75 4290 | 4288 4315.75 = -4.7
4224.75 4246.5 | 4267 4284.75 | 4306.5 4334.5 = -0.2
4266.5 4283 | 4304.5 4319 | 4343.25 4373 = 3.0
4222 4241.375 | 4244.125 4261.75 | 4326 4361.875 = -0.5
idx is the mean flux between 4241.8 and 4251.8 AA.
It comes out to 1.76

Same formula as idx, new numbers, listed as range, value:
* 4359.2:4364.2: 2.2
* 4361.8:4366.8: 2.2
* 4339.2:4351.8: 1.86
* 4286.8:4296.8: 1.56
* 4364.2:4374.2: 2.11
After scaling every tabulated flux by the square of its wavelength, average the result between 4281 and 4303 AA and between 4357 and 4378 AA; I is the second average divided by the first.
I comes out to 1.38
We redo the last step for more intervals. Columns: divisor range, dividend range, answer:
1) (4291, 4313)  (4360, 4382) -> 1.56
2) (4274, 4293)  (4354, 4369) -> 1.34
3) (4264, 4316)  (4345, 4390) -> 1.31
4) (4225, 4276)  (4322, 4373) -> 1.18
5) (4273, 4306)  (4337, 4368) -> 1.28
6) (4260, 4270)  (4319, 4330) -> 1.04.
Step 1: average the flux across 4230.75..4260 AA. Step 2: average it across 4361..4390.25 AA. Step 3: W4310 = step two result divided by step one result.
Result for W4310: 1.1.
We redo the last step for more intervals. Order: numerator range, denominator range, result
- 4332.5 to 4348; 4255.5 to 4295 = 1.08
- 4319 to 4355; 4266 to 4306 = 1.17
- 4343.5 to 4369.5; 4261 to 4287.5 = 1.16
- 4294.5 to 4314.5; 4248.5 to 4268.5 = 0.72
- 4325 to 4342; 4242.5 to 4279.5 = 1.07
